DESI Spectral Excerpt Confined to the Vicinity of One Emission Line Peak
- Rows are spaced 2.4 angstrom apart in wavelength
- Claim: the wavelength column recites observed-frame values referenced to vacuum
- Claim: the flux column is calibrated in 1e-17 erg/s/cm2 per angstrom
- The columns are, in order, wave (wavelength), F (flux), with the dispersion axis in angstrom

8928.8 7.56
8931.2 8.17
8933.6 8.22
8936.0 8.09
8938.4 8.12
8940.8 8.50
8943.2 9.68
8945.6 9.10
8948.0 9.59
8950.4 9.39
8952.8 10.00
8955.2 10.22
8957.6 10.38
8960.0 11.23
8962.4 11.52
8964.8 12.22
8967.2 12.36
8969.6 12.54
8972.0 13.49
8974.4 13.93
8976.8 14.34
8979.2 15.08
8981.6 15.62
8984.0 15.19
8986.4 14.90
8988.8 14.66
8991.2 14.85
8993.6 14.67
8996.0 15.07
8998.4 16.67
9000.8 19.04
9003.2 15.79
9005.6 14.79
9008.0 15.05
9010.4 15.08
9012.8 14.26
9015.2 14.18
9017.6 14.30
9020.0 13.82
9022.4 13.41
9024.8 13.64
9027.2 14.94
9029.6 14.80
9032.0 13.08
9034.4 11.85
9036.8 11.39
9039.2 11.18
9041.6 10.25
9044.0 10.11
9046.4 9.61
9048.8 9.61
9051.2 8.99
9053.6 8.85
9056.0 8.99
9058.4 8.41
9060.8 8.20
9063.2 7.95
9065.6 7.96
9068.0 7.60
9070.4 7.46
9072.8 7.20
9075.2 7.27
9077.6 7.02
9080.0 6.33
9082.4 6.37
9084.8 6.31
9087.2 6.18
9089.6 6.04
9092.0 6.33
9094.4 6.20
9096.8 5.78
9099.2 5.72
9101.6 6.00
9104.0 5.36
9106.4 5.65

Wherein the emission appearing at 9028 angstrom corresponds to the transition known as [N II]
